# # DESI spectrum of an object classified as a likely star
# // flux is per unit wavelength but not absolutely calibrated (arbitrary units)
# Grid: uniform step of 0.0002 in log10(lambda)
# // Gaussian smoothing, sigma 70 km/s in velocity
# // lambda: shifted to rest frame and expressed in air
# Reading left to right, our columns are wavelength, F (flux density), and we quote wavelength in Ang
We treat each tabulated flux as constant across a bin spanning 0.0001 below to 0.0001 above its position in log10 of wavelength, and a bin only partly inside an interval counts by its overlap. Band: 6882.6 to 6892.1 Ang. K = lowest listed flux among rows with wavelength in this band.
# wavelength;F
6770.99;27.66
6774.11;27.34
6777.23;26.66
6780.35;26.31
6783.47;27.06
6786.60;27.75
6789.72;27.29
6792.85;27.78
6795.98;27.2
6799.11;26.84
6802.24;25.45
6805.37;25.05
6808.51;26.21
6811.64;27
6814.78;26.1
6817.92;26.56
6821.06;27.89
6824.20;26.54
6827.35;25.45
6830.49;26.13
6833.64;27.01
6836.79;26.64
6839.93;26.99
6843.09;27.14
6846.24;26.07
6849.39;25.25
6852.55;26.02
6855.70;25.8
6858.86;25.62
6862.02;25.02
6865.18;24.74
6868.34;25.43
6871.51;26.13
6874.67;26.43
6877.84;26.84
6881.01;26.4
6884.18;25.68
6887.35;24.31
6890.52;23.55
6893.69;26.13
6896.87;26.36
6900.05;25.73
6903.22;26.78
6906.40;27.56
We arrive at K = 23.55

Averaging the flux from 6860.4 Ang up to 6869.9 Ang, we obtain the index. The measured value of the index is 25.1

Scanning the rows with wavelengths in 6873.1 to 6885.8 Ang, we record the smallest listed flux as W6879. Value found 25.68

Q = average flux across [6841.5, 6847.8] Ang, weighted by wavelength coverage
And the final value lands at 26.6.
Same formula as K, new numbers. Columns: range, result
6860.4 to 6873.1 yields 24.74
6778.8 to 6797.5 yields 26.31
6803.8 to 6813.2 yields 25.05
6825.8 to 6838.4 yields 25.45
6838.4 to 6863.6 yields 25.02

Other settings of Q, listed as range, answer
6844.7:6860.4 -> 25.8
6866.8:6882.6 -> 26.2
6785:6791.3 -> 27.5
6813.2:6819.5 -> 26.3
